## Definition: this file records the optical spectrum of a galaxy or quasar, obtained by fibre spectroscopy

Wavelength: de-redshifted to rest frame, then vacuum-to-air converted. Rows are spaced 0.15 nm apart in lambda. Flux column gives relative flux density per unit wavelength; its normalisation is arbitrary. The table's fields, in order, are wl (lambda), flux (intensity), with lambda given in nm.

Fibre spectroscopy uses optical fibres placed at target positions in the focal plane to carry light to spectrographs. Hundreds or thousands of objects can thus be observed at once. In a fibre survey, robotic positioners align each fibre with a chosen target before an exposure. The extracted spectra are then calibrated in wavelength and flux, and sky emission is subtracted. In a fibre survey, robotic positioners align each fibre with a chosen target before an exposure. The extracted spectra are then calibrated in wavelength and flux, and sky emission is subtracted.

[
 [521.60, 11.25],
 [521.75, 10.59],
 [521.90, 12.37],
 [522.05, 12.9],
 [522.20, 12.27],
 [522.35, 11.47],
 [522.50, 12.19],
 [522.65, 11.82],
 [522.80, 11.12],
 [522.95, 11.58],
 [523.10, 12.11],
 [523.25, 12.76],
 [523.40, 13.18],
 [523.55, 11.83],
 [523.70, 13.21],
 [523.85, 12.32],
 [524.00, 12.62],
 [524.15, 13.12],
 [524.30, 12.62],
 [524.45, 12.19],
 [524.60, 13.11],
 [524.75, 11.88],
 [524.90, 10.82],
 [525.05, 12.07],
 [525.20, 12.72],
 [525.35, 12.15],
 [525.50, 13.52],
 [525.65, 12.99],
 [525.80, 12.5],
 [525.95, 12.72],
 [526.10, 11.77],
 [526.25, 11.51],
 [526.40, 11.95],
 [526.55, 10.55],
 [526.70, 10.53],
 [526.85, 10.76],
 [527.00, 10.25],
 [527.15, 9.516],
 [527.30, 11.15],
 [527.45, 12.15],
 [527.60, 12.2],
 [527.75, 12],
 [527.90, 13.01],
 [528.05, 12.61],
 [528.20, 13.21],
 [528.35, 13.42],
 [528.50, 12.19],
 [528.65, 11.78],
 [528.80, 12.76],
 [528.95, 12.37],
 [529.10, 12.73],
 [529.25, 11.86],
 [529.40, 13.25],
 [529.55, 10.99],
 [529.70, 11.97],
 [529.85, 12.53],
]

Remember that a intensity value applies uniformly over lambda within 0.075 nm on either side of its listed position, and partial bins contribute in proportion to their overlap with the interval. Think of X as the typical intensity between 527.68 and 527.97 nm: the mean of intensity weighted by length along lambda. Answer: 12.5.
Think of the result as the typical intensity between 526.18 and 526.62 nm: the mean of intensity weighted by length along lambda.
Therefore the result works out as 11.3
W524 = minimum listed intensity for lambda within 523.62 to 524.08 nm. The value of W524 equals 12.32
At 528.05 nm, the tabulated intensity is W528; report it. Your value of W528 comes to 12.61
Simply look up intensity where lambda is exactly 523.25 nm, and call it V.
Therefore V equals 12.76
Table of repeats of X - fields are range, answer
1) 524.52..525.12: 12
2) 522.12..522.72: 11.9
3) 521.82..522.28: 12.5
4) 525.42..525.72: 13.2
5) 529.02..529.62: 12.2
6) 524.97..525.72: 12.7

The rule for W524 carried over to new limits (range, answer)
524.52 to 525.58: 10.82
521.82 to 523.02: 11.12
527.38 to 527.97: 12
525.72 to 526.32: 11.51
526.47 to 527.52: 9.516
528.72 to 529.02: 12.37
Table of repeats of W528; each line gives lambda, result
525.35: 12.15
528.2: 13.21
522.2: 12.27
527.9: 13.01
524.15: 13.12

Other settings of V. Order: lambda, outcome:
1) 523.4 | 13.18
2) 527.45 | 12.15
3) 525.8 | 12.5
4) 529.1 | 12.73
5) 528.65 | 11.78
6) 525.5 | 13.52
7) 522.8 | 11.12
